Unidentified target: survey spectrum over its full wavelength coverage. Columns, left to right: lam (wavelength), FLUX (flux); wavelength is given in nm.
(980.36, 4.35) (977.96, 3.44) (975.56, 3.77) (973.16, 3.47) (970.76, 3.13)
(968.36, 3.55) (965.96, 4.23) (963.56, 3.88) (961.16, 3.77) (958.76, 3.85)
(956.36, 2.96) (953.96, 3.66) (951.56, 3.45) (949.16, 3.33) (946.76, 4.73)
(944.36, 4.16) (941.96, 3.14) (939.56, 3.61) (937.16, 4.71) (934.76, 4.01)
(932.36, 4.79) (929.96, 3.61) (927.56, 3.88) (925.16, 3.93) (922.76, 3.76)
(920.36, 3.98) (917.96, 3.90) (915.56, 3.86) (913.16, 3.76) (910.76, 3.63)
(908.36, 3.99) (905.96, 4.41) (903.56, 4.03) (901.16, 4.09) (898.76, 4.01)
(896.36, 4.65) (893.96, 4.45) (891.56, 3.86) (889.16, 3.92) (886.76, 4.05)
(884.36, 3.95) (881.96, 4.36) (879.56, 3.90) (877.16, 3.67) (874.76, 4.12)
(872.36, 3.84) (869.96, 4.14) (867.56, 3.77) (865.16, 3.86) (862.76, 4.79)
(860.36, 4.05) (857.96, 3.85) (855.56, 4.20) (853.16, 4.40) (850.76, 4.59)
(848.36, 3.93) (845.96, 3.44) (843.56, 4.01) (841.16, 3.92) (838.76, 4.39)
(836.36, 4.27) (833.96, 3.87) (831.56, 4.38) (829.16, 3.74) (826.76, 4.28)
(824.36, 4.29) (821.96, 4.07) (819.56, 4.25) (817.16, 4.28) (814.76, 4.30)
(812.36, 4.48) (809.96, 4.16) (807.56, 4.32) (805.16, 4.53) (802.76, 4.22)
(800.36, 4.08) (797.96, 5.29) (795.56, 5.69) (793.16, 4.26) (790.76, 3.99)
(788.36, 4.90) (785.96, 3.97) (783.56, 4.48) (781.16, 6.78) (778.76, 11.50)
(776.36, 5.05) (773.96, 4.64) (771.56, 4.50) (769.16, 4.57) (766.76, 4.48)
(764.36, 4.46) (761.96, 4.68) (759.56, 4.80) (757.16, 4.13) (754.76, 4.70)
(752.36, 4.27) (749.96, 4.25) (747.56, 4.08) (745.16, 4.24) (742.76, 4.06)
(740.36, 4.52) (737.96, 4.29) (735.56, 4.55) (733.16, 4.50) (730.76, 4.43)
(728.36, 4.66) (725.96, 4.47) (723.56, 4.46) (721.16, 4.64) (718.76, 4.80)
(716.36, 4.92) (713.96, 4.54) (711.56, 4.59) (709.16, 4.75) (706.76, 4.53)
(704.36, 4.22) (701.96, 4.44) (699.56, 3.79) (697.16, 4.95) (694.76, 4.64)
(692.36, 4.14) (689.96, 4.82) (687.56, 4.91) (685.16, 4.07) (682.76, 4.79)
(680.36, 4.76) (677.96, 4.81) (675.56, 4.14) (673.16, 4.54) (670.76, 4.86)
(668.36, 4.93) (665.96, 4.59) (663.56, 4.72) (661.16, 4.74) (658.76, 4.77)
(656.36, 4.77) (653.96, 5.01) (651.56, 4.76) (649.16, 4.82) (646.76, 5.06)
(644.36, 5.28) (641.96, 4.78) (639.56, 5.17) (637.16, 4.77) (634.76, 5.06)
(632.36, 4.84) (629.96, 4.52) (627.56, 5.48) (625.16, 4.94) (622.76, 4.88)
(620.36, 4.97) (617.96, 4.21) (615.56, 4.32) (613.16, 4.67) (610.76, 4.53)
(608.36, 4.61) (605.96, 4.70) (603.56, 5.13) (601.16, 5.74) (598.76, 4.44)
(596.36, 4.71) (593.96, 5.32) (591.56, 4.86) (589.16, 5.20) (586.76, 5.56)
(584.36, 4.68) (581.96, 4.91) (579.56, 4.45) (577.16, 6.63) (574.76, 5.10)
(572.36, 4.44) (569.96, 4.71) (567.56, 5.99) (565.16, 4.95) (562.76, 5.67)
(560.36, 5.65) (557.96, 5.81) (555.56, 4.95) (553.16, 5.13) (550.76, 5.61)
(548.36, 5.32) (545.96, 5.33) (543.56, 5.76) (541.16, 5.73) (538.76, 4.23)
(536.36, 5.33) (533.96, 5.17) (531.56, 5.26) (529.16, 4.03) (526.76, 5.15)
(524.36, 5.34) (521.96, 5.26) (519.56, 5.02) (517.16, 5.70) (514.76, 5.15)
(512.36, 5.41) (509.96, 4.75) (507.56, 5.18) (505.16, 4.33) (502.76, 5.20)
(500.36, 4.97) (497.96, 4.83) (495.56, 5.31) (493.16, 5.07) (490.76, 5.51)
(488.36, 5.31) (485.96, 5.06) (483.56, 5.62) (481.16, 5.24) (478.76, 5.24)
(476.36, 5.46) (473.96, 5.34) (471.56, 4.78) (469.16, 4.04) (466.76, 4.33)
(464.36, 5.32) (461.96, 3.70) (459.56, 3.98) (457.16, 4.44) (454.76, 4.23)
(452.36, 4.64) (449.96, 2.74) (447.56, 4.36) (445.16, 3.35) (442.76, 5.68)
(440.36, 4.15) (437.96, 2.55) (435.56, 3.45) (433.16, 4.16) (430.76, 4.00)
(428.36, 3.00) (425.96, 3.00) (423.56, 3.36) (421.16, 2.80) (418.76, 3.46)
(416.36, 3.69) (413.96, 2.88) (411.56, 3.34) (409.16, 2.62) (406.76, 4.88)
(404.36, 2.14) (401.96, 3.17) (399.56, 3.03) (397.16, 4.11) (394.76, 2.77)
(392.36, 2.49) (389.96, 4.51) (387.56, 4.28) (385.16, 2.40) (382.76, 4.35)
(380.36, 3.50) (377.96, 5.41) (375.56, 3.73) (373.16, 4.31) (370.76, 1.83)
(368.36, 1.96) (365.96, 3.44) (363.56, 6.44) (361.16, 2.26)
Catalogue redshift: 0.19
